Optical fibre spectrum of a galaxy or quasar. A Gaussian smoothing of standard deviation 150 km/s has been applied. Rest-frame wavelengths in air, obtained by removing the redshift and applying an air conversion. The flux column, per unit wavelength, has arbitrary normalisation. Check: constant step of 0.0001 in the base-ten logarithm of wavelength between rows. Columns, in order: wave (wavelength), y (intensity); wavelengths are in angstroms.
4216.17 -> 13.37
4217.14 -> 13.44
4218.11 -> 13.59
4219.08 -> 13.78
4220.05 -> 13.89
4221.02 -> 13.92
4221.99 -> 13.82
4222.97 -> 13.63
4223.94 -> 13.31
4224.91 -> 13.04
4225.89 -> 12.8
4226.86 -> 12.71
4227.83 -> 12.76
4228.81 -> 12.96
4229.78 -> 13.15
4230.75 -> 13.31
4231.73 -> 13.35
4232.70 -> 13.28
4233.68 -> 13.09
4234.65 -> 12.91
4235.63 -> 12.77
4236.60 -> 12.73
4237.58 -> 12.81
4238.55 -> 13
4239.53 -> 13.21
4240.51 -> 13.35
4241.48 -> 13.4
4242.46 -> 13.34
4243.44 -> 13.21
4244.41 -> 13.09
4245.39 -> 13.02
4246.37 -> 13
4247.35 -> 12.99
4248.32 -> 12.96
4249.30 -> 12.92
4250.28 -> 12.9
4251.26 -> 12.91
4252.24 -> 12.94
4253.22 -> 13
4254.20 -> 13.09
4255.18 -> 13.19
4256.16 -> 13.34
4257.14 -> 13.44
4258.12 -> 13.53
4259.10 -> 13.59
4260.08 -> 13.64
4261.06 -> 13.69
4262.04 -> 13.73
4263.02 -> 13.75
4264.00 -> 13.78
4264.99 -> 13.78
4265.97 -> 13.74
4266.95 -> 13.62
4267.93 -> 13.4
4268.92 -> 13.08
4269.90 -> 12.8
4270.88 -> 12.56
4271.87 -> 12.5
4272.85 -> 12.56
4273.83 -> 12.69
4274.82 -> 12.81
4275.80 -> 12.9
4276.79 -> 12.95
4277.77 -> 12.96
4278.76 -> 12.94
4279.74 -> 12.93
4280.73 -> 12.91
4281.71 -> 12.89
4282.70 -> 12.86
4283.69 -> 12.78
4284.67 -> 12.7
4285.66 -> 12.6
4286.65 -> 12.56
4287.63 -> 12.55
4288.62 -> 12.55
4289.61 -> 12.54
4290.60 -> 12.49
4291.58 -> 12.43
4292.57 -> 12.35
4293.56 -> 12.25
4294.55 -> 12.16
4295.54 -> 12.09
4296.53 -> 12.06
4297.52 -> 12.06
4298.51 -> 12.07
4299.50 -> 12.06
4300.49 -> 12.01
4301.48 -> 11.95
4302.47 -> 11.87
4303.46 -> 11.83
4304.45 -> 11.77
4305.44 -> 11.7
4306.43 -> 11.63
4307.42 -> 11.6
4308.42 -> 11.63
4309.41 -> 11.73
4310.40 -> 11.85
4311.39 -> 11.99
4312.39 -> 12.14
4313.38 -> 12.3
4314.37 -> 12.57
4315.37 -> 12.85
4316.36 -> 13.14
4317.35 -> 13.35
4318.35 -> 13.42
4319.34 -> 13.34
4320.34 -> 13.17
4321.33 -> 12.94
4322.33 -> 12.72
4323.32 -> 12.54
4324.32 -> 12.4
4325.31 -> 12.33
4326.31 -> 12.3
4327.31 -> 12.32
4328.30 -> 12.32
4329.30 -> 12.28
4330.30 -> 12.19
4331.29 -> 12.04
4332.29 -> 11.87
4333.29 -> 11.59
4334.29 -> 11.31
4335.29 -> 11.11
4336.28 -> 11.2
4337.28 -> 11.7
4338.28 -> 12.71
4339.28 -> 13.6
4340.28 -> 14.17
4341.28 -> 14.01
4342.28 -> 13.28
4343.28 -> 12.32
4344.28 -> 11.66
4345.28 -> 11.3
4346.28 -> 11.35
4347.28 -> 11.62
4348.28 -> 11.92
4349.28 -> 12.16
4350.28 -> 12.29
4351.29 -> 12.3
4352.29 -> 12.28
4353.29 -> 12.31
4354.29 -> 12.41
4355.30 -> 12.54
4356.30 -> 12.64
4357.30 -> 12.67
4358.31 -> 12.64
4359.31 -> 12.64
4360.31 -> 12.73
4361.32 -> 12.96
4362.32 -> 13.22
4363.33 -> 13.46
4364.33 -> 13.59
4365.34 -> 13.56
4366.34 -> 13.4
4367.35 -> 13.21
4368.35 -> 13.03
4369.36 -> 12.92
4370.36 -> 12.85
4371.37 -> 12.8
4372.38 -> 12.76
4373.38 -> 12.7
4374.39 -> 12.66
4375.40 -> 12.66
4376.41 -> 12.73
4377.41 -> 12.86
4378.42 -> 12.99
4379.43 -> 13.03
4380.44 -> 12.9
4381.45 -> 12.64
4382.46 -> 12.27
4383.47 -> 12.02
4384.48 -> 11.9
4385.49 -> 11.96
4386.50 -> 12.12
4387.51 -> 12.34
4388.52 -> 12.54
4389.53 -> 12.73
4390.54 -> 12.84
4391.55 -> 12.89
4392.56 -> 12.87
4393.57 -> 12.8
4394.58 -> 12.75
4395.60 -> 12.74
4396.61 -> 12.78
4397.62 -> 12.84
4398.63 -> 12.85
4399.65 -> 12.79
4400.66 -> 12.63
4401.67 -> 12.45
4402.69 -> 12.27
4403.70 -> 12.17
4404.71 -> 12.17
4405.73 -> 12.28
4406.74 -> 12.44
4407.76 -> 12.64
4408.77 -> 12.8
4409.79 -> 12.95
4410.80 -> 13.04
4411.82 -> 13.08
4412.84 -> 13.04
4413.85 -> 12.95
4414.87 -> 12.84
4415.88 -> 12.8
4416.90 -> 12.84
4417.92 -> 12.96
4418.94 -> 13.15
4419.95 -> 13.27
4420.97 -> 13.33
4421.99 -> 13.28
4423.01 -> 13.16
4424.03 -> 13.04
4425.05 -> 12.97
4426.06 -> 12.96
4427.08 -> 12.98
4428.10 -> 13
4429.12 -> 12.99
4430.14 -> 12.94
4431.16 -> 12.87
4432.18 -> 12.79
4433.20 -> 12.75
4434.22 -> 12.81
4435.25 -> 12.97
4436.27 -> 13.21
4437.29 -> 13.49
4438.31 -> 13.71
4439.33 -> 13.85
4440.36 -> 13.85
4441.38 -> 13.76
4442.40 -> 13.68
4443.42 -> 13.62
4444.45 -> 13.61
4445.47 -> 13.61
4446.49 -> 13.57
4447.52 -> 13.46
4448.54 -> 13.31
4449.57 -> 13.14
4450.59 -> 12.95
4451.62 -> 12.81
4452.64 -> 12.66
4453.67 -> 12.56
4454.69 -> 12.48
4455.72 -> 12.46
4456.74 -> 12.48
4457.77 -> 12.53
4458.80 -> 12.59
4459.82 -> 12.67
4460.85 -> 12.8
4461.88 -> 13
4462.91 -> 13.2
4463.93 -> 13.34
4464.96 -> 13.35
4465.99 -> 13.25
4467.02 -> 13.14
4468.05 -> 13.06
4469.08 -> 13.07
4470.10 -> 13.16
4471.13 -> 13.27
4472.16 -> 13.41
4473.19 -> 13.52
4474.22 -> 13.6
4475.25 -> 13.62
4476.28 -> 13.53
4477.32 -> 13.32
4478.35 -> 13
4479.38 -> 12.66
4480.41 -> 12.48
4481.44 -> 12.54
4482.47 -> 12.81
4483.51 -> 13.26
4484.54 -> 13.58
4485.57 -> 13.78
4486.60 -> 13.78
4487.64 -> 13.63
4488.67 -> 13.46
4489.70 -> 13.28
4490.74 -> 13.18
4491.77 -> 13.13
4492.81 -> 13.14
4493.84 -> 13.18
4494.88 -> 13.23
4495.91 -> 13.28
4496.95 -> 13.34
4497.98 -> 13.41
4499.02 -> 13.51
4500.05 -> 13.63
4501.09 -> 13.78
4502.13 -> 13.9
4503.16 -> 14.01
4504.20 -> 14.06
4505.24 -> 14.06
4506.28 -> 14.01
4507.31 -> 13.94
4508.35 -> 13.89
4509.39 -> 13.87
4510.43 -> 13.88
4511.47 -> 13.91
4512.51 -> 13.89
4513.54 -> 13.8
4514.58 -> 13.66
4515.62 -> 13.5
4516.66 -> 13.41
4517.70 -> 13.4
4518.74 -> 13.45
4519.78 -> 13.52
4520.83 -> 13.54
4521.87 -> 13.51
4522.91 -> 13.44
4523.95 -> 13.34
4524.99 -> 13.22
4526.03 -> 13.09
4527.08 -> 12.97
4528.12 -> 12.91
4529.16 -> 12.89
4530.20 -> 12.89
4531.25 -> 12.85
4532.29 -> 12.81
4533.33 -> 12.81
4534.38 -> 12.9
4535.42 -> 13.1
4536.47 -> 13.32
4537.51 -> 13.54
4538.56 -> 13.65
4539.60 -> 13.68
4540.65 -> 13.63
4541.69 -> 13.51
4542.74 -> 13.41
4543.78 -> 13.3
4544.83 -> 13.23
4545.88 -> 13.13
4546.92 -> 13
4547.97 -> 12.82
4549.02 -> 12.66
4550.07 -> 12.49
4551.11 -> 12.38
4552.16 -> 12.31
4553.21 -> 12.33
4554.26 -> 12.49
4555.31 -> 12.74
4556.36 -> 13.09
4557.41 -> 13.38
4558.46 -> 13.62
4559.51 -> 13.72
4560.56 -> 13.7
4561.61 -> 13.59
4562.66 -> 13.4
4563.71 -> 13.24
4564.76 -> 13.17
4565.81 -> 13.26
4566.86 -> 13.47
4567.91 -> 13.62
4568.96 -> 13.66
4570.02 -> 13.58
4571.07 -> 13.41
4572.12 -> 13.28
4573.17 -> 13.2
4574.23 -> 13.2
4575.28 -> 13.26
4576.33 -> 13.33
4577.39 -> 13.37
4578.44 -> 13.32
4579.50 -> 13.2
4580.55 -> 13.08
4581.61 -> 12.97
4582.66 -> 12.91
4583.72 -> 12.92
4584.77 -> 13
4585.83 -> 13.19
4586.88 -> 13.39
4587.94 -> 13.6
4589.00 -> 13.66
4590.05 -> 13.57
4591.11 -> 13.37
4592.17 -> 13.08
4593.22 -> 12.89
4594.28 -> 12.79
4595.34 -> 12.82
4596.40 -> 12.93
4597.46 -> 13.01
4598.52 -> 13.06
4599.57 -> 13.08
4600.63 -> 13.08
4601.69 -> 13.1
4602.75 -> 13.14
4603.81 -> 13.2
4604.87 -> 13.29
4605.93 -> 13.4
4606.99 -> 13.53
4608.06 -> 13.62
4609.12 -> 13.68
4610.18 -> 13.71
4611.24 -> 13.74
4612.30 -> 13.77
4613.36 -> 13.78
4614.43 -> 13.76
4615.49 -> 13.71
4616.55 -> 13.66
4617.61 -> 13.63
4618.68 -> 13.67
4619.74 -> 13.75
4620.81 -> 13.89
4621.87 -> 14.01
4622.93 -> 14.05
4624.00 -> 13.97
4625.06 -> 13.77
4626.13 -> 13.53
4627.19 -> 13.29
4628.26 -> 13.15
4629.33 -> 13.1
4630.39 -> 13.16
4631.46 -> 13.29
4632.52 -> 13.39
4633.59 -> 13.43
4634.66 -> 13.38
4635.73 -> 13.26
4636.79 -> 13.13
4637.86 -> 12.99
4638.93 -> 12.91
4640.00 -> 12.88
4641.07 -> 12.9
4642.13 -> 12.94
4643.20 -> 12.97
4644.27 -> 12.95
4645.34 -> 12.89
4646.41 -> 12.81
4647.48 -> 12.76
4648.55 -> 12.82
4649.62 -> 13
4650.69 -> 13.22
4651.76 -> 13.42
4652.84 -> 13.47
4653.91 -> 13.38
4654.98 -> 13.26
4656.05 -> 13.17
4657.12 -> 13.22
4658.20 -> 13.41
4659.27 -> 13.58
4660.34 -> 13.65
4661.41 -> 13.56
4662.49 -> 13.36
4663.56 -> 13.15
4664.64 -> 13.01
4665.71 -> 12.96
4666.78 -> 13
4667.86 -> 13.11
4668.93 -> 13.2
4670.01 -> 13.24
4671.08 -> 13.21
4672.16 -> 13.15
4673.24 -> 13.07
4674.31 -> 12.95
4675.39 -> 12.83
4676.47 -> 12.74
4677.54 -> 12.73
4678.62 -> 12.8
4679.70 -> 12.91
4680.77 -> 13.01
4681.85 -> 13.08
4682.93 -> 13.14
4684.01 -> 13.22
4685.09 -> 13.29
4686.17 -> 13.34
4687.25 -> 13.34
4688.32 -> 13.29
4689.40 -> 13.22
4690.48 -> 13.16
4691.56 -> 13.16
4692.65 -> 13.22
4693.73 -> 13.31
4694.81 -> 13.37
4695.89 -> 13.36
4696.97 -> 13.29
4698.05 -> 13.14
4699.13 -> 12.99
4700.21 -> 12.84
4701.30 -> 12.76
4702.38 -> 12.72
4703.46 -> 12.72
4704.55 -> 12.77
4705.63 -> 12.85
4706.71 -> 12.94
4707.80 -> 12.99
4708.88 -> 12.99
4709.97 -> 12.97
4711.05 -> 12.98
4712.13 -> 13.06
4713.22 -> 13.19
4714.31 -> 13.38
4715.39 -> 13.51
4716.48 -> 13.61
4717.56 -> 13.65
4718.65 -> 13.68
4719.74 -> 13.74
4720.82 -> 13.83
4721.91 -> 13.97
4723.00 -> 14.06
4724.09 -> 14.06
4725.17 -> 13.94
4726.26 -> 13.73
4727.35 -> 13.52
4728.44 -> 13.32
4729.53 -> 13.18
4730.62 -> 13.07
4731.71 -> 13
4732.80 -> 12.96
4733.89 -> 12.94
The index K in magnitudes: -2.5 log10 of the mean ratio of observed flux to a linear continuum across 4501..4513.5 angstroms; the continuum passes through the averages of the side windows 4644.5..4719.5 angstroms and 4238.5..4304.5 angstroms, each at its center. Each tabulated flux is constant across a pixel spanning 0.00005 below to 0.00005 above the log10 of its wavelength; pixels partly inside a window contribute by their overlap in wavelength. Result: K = -0.07 mag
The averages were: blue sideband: 12.9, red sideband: 13.1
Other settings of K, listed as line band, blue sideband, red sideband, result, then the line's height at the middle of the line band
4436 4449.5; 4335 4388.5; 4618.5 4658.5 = -0.065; 12.8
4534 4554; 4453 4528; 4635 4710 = 0.016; 13.3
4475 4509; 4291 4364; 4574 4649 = -0.045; 12.9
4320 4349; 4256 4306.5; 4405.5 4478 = 0.050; 12.9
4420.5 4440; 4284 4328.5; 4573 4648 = -0.032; 12.7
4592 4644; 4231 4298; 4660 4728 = -0.014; 13.2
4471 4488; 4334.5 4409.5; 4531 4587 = -0.028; 12.9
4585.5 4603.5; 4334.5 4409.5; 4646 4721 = -0.014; 13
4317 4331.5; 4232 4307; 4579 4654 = 0.022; 12.9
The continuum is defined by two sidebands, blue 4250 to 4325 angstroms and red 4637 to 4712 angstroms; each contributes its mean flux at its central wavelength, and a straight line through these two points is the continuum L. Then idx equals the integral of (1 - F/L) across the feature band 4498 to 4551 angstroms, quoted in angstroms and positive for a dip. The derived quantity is -1.9 angstroms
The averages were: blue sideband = 12.7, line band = 13.4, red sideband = 13.1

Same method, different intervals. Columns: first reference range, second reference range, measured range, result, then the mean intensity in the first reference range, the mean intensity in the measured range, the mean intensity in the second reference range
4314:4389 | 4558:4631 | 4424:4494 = -1.2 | 12.6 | 13.2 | 13.4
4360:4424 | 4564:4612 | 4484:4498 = -0.4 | 12.8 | 13.4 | 13.3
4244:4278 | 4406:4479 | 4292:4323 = 2.1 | 13.2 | 12.3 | 13.1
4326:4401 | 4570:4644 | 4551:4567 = 0.1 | 12.6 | 13.1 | 13.3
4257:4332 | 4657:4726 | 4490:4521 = -1.6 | 12.6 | 13.6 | 13.2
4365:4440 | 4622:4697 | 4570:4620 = -0.8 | 12.8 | 13.3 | 13.2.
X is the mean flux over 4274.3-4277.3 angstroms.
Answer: 12.9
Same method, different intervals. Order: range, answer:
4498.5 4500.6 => 13.6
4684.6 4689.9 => 13.3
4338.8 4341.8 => 13.9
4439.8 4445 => 13.7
